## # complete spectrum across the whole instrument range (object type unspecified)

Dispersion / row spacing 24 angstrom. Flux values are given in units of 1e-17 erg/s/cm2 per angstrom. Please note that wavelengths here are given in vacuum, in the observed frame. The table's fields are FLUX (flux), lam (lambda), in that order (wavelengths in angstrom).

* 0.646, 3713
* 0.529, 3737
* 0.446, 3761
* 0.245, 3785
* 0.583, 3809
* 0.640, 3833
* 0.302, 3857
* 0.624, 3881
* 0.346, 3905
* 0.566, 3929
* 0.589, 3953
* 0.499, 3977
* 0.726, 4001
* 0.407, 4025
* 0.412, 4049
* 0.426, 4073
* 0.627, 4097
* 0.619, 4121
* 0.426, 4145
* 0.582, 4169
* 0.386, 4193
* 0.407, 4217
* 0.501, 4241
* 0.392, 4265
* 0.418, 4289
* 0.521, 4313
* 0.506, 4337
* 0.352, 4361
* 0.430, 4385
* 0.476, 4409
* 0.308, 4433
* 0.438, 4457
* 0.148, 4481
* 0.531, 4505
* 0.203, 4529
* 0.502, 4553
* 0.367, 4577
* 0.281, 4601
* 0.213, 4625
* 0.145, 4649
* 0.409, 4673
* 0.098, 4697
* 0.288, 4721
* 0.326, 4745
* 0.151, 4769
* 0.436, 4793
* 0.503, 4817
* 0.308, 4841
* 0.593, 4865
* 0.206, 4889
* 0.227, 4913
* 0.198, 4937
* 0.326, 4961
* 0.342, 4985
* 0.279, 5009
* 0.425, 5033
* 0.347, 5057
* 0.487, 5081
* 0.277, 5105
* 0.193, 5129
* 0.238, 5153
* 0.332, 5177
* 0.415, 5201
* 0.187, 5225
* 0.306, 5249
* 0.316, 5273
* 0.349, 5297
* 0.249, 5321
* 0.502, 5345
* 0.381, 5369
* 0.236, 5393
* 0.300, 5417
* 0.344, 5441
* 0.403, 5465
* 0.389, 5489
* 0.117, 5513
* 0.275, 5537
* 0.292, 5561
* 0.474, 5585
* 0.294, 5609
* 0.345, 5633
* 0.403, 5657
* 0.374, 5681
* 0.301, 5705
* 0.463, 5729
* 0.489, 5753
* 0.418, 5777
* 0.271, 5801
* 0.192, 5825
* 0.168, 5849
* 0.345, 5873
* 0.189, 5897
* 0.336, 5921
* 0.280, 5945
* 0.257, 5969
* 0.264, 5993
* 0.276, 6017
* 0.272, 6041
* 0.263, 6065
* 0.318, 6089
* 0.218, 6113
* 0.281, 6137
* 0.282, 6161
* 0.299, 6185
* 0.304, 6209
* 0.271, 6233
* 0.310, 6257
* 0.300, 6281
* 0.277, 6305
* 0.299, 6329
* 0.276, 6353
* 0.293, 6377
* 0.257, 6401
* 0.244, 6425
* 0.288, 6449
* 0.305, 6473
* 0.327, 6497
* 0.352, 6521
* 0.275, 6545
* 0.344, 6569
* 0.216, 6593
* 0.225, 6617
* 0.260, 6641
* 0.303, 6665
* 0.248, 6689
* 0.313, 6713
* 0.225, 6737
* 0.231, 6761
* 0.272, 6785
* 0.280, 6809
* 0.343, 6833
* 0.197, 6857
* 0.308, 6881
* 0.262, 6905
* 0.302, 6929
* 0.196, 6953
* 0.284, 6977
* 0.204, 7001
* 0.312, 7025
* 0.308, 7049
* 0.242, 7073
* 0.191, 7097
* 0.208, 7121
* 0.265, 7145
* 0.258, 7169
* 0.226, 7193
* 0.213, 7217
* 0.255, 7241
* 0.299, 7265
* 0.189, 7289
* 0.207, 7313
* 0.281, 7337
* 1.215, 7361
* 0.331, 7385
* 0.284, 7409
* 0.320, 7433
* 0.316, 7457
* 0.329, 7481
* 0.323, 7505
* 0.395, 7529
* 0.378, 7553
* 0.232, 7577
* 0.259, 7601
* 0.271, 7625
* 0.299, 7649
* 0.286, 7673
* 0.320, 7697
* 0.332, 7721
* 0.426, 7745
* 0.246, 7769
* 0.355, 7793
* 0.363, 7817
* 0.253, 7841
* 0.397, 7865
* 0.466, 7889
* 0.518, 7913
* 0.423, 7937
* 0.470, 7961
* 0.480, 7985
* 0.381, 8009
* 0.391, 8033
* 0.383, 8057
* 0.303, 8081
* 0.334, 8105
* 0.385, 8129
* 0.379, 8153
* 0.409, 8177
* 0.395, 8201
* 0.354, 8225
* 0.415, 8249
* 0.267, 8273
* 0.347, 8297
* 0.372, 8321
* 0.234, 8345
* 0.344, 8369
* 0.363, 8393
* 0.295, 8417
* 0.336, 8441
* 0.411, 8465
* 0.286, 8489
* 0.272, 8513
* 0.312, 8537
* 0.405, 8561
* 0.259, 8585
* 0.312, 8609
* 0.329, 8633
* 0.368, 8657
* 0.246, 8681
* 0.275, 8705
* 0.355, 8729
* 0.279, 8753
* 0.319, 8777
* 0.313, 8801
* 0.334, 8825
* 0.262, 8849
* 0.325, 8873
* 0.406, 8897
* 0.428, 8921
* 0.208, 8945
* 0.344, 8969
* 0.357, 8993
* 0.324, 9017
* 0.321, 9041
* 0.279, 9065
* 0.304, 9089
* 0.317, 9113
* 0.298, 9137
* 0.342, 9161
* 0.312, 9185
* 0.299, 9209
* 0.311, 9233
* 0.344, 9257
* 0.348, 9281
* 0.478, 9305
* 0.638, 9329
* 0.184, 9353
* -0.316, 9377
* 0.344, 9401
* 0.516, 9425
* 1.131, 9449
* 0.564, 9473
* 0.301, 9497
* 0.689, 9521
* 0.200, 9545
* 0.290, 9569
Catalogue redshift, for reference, 0.974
